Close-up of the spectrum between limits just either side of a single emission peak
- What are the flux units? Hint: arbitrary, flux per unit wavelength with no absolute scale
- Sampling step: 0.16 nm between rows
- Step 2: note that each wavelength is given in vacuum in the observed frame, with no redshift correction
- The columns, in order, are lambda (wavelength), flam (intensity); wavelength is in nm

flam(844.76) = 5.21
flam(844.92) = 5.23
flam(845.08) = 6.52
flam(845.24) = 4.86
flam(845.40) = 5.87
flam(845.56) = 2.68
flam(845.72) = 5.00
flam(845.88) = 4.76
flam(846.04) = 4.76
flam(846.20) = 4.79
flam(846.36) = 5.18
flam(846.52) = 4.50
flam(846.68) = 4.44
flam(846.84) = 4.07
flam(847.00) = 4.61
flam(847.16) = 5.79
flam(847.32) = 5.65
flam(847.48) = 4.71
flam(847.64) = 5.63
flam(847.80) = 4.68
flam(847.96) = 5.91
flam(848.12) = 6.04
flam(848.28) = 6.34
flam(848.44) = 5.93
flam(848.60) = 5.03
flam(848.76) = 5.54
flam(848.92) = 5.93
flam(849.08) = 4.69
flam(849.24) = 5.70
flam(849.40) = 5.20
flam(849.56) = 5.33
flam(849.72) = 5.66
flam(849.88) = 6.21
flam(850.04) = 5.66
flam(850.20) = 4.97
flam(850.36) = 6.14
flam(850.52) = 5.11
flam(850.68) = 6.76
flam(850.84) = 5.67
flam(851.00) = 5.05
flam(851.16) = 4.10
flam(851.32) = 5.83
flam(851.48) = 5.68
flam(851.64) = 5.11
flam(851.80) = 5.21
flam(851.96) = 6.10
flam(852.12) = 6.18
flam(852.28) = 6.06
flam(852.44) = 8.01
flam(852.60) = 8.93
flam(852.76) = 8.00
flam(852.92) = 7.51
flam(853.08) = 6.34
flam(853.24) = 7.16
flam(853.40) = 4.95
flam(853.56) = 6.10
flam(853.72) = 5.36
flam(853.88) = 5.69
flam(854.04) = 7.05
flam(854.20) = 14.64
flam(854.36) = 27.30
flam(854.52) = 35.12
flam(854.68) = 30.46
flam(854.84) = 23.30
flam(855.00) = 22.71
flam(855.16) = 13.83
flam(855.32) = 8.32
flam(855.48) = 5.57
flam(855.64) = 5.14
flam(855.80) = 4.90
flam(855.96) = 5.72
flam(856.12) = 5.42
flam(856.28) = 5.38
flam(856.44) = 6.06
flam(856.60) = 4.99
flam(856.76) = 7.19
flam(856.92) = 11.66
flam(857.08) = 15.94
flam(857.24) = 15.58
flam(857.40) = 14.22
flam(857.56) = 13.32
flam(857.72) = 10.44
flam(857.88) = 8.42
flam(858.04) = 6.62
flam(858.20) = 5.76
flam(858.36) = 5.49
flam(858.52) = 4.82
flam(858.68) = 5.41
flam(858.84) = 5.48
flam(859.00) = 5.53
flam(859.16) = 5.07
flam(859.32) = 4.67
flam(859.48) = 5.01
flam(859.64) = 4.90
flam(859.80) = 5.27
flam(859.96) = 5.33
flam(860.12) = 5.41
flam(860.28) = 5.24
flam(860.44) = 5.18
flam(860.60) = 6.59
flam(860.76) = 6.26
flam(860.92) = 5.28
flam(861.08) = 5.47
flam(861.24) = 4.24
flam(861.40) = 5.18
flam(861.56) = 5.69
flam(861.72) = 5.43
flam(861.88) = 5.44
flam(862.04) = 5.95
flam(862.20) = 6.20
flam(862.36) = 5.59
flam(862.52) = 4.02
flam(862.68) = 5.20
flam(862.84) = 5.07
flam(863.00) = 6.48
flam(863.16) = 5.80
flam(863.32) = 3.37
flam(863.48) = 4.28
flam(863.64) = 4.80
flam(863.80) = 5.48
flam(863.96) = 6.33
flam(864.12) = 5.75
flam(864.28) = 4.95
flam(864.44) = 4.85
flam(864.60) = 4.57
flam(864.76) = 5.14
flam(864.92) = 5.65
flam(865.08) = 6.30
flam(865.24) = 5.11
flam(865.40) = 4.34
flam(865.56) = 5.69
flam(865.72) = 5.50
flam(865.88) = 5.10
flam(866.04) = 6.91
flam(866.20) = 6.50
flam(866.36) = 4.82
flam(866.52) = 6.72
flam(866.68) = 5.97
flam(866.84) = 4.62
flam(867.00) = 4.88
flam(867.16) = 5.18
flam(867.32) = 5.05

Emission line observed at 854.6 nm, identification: Halpha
